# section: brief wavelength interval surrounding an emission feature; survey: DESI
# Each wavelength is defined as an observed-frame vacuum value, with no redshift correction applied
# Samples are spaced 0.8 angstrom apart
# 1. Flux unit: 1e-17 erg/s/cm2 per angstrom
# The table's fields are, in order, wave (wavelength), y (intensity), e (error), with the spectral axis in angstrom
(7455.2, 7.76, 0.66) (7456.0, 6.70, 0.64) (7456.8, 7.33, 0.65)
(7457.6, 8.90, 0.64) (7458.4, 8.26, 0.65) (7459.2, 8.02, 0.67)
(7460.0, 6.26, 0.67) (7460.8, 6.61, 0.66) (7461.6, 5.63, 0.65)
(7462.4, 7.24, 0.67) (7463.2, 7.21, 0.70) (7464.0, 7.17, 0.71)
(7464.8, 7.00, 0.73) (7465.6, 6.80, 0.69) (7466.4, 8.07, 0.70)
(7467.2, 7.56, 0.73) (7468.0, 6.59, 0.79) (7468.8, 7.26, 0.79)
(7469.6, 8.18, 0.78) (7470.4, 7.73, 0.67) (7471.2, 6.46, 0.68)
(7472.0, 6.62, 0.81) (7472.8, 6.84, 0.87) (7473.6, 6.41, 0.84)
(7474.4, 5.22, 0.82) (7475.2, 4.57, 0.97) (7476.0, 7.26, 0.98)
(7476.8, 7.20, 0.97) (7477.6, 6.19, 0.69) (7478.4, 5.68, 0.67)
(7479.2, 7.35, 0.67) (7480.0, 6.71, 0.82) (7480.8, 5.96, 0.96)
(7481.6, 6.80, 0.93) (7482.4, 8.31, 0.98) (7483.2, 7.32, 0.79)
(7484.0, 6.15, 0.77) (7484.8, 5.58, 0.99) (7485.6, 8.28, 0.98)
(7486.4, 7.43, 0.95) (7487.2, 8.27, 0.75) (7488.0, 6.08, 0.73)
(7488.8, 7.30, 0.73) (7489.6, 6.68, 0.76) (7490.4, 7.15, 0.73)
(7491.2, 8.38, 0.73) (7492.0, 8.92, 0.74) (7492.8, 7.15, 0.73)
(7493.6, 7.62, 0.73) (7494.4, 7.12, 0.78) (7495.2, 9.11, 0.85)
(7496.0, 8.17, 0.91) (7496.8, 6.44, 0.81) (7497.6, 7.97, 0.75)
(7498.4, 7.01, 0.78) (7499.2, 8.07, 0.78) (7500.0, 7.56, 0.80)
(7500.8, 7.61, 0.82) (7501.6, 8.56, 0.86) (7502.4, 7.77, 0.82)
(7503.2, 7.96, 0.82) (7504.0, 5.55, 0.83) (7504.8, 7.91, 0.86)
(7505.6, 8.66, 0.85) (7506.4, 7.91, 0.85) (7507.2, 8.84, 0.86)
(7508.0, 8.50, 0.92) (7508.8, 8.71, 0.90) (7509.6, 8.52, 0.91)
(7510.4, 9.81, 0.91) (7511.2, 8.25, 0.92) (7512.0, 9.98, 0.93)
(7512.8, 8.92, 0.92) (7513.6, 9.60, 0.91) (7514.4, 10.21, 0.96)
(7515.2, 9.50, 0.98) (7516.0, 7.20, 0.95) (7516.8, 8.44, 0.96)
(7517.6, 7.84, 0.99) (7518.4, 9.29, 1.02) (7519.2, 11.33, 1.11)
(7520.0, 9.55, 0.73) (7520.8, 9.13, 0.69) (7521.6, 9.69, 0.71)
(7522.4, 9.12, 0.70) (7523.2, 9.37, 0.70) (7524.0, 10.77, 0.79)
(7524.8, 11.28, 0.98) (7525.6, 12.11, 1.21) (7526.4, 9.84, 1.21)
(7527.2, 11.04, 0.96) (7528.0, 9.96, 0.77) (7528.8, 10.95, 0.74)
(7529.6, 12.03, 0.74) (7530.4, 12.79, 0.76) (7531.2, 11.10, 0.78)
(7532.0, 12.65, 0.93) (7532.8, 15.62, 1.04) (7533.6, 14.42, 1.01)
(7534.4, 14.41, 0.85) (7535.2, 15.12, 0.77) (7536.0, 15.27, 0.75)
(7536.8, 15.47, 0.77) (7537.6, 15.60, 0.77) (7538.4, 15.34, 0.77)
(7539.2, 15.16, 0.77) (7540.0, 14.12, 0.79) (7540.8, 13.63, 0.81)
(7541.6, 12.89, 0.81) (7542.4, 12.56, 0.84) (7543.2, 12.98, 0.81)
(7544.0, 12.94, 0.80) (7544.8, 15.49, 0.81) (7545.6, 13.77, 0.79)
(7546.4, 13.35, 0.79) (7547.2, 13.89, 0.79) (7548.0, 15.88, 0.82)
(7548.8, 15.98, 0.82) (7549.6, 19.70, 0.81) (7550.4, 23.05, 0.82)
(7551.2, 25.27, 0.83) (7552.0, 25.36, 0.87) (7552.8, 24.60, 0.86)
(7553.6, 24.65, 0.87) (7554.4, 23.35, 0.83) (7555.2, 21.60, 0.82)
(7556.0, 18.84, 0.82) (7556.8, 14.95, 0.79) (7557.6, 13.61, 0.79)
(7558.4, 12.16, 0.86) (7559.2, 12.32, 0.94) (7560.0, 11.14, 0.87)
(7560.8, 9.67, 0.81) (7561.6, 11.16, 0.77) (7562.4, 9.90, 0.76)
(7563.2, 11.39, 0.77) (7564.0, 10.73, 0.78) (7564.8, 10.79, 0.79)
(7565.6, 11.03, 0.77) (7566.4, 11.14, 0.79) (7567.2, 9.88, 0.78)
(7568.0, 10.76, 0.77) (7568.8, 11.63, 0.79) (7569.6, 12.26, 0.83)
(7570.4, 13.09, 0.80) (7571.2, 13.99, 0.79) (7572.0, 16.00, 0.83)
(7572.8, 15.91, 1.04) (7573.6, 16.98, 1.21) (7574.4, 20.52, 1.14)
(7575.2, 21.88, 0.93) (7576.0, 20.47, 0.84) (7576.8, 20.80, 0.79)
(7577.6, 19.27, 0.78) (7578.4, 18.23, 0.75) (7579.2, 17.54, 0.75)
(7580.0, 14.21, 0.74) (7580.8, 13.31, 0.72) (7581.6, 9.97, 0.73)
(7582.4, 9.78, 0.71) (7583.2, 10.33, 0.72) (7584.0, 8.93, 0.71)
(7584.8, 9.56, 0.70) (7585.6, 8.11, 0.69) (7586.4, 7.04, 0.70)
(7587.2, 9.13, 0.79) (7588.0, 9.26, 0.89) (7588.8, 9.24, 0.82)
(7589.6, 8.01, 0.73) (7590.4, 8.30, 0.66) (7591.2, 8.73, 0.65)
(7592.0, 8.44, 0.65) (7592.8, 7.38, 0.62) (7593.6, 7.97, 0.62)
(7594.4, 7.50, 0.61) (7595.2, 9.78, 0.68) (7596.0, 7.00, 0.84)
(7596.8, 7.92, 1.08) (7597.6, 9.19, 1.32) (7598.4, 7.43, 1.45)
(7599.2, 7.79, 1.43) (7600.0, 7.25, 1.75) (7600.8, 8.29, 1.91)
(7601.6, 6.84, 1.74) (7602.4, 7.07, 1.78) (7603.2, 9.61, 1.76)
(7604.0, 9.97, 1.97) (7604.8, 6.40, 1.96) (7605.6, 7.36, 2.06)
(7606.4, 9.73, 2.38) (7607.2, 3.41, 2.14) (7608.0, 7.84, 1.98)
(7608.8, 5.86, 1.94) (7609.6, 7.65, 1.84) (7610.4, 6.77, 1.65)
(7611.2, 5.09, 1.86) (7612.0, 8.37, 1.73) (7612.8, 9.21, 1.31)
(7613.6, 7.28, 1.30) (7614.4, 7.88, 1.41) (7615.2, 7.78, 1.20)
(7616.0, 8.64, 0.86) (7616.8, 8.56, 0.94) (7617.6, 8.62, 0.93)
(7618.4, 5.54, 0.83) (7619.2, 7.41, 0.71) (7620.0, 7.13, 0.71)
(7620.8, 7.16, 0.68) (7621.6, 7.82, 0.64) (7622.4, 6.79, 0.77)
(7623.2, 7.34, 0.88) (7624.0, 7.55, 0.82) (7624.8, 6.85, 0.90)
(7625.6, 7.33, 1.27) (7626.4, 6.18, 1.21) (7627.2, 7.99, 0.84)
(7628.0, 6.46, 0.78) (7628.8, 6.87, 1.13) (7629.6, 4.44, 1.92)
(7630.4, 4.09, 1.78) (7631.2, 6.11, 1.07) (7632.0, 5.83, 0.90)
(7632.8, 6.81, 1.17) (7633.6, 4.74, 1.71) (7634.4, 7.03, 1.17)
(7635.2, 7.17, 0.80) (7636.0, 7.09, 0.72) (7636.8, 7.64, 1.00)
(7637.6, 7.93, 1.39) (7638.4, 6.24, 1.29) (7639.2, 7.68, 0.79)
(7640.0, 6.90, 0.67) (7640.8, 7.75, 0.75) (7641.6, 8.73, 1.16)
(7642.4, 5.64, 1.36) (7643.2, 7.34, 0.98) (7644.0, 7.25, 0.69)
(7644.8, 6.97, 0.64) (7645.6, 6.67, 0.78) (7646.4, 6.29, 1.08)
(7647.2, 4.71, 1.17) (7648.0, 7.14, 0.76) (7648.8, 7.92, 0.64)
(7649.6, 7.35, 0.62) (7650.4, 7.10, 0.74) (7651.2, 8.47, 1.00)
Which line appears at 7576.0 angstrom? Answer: [N II] 6583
